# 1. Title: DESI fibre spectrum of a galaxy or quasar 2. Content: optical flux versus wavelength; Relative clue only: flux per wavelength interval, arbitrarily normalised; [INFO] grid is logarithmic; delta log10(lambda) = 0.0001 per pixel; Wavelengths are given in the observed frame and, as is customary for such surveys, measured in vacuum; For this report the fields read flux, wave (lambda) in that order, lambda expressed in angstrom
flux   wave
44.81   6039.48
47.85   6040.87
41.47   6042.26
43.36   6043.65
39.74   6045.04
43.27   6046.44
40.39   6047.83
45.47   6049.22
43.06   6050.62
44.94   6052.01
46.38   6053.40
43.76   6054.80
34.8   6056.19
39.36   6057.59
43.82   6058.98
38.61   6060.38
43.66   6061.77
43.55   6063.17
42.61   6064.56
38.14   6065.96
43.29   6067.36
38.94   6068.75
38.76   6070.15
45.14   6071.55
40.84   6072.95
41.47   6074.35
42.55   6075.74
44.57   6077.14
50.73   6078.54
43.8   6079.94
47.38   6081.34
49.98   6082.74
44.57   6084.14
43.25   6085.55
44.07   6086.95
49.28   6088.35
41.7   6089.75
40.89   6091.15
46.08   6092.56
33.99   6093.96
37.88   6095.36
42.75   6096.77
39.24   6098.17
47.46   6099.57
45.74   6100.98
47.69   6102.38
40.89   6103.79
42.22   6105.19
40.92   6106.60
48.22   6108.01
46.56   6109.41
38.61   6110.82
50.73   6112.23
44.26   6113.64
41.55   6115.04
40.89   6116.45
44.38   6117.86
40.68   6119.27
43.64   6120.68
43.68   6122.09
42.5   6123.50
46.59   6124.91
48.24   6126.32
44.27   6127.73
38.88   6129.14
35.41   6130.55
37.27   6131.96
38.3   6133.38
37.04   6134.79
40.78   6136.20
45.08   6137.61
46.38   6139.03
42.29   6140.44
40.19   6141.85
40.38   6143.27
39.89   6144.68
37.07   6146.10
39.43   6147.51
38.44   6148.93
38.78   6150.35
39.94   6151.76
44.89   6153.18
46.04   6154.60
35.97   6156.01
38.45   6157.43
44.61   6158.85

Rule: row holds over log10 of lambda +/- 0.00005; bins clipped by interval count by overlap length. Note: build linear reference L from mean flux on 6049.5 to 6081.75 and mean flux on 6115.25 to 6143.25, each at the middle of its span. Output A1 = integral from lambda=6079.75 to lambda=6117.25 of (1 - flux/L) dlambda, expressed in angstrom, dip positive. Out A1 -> -1.3 angstrom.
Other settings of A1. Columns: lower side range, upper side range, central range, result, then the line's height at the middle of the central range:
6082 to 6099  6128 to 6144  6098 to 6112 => -0.7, 42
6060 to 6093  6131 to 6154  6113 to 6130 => -0.8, 41.4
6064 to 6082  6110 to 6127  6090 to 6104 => 0.4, 43.4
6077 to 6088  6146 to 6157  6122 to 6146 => 0.2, 41.7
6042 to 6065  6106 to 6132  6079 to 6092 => -0.7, 42.7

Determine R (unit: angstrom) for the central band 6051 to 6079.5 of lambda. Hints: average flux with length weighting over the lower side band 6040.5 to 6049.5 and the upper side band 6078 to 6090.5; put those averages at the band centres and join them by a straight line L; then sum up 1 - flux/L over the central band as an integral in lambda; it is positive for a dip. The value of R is 1.4 angstrom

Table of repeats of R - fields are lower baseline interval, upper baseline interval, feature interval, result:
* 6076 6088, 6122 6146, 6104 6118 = -0.1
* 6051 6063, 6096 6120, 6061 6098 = -0.2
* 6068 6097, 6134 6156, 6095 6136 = -0.6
